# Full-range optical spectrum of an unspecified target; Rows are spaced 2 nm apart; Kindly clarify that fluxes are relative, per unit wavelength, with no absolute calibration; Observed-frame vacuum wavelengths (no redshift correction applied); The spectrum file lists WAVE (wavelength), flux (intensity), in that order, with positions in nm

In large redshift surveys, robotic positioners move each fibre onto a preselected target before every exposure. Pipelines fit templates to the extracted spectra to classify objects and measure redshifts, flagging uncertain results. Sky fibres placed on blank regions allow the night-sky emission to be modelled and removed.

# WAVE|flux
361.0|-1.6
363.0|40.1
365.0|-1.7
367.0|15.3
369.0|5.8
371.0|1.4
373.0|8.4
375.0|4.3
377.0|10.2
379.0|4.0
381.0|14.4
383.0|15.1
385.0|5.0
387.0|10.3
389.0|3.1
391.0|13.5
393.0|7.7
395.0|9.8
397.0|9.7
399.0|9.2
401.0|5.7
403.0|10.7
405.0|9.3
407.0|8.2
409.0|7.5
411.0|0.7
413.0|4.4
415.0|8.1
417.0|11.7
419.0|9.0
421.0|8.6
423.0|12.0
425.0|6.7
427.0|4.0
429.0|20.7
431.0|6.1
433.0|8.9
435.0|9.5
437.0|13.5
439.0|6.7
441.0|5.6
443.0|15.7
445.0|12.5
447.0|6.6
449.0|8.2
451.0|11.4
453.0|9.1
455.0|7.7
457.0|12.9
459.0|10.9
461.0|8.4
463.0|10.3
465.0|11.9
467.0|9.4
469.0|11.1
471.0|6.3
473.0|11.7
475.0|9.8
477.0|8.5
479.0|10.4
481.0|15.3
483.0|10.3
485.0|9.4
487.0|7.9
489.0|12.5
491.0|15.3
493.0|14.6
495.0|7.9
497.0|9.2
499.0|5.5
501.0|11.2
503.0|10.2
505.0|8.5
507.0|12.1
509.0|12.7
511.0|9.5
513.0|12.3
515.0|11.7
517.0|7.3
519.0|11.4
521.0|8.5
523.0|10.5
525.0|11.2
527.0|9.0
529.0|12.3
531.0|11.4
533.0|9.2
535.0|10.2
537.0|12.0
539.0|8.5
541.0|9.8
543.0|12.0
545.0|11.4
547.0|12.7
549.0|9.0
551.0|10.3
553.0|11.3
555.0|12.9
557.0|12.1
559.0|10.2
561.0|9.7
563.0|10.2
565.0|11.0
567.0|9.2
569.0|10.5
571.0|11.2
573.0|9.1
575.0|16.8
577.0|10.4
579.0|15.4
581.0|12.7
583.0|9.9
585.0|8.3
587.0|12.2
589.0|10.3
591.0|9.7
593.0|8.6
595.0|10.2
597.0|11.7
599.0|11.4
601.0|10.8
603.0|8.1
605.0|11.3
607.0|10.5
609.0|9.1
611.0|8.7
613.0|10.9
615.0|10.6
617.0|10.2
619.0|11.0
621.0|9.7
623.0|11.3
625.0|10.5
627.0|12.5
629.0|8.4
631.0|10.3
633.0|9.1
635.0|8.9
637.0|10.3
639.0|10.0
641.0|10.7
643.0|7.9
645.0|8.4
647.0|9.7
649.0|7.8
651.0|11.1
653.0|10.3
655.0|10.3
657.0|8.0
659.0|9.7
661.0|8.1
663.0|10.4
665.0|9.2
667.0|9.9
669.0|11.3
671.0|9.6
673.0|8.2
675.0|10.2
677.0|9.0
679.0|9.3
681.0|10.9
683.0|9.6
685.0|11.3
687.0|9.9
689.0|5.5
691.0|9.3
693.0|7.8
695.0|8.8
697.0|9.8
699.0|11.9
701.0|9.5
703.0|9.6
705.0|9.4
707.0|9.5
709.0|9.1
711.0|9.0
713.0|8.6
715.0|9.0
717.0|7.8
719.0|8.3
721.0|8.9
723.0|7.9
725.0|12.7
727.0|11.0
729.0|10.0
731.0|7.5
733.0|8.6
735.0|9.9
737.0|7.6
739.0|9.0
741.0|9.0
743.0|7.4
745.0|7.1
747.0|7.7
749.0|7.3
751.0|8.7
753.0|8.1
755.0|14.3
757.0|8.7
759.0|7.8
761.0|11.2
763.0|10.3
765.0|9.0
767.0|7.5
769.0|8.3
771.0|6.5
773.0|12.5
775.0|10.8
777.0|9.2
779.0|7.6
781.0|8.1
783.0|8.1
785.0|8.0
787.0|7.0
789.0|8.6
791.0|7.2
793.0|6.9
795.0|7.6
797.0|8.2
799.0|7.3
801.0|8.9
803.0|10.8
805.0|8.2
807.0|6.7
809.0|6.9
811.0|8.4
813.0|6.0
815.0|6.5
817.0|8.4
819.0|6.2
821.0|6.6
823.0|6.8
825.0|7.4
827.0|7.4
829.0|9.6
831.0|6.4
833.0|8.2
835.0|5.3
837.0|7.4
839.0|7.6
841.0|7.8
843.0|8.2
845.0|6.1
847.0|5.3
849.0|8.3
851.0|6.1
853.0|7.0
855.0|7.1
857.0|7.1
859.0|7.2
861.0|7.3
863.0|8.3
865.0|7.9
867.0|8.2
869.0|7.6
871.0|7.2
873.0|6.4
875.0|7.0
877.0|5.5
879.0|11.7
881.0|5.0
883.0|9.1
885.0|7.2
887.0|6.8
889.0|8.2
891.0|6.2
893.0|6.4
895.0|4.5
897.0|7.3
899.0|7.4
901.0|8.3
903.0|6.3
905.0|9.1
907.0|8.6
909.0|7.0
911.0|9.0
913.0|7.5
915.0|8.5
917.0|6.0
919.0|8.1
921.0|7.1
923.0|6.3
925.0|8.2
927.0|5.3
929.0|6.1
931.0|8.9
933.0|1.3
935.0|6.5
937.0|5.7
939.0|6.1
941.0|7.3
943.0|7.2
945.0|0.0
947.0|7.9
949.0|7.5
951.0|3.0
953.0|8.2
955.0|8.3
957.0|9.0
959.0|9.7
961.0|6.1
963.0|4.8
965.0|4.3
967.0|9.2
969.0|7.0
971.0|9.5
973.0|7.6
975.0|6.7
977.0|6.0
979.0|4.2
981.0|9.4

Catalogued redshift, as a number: 0.15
